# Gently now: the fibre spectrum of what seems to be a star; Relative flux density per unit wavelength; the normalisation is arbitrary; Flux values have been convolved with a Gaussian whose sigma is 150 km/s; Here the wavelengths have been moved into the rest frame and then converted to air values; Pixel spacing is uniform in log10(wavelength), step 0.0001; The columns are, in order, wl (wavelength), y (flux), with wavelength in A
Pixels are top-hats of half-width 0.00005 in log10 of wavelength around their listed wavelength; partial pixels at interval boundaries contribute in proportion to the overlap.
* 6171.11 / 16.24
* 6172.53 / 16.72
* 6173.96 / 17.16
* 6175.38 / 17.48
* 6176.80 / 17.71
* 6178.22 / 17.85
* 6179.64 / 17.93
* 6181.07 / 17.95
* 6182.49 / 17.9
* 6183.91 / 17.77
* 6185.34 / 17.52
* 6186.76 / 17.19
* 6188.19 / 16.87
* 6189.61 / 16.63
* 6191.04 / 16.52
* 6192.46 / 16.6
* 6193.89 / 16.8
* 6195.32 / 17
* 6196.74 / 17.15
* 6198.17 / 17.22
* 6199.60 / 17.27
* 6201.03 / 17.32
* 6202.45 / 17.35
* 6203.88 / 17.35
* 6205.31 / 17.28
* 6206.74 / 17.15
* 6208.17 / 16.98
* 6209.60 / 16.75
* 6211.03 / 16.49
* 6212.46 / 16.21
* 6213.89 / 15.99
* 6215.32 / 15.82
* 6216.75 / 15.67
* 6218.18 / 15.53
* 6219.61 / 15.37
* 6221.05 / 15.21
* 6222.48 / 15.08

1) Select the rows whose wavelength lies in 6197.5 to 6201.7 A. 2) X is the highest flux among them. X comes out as 17.32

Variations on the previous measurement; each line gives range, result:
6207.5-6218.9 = 16.98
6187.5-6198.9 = 17.22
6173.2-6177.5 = 17.71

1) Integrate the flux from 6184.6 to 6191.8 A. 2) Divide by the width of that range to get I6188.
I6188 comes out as 16.9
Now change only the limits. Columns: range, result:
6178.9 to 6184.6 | 17.9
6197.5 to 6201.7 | 17.2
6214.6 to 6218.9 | 15.7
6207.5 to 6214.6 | 16.5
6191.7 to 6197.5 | 16.9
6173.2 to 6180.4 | 17.6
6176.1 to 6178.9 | 17.8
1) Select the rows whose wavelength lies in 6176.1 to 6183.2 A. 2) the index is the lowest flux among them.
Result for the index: 17.71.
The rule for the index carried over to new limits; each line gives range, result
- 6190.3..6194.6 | 16.52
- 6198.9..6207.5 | 17.15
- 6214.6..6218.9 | 15.53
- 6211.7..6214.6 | 15.99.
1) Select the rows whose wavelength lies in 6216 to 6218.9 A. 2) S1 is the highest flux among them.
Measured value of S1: 15.67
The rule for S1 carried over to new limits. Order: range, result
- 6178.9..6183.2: 17.95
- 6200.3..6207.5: 17.35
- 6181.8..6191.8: 17.9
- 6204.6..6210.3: 17.28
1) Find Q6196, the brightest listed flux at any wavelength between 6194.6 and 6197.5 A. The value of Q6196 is 17.15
